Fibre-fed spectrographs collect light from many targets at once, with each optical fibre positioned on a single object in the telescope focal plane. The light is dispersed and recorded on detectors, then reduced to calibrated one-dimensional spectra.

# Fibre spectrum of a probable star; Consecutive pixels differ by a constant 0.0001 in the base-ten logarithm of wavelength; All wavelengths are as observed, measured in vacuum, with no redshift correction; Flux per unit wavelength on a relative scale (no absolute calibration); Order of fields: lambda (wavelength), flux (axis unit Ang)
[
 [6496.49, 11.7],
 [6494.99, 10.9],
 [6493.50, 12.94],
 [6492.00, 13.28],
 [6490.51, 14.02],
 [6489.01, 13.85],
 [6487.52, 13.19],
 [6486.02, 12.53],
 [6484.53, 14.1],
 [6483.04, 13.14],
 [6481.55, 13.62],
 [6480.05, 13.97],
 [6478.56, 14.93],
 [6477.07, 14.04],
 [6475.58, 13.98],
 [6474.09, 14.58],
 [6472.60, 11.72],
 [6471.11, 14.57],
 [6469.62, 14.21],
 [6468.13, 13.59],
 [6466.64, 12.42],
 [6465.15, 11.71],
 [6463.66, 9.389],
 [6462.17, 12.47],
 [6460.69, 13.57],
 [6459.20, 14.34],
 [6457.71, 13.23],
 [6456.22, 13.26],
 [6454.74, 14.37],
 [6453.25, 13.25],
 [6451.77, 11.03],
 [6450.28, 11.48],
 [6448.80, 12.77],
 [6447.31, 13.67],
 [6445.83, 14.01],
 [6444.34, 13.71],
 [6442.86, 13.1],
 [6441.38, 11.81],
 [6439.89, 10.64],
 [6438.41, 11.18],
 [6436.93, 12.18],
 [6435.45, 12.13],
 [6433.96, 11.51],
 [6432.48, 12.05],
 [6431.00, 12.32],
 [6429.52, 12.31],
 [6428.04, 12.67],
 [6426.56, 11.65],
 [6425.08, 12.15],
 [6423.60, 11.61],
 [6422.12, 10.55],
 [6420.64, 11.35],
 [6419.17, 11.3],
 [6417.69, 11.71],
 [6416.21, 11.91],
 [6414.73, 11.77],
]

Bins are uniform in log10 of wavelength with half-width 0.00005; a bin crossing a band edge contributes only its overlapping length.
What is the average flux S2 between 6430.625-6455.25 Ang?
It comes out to 12.4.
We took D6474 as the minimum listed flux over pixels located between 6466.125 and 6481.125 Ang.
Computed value 11.72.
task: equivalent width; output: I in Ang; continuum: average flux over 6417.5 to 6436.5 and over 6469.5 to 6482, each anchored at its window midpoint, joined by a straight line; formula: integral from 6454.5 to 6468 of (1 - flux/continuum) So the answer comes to 0.58 Ang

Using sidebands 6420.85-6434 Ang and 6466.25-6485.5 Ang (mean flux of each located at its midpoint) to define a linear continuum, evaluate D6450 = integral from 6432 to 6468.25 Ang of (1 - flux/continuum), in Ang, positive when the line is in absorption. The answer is 0.7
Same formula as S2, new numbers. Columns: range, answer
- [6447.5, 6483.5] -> 13.2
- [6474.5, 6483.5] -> 14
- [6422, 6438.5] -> 11.9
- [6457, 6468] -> 12.5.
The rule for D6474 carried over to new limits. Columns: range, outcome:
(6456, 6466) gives 9.389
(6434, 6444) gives 10.64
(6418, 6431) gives 10.55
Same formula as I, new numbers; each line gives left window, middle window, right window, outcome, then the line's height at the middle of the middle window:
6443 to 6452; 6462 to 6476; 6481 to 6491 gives 0.4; 13.2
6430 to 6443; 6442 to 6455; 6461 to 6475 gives -0.8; 12.2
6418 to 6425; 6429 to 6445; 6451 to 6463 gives 0.1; 12.1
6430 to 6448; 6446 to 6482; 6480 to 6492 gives -0.6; 13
